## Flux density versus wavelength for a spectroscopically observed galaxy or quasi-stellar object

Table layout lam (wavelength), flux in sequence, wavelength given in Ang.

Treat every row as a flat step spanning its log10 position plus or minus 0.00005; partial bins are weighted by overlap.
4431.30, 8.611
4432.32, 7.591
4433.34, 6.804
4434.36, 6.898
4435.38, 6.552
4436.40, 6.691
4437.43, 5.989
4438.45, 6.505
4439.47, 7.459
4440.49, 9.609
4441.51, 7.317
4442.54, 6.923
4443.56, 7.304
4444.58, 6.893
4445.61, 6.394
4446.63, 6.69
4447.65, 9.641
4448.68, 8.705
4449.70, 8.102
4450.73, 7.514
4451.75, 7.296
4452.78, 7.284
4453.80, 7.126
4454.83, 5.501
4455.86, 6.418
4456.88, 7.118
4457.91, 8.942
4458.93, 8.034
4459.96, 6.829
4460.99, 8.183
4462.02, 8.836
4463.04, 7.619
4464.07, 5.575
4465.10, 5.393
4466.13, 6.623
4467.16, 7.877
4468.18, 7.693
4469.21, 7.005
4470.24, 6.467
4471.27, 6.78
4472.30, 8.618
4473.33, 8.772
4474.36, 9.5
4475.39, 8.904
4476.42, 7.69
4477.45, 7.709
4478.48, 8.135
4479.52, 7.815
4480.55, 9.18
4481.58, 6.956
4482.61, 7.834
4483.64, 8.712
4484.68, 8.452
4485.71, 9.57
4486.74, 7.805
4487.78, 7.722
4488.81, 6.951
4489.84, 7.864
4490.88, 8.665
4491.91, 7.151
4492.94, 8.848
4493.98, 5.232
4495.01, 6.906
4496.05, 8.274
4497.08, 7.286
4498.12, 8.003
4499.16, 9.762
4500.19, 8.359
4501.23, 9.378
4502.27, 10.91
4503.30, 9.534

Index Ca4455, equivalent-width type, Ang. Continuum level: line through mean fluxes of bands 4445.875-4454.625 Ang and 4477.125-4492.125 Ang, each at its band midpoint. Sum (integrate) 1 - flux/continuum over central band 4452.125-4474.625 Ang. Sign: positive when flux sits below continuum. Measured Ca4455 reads 1.36 Ang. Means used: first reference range 7.68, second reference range 8.05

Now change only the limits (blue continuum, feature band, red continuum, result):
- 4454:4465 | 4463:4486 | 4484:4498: -0.8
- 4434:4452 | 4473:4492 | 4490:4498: -1.8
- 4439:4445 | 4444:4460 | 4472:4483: 0.8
